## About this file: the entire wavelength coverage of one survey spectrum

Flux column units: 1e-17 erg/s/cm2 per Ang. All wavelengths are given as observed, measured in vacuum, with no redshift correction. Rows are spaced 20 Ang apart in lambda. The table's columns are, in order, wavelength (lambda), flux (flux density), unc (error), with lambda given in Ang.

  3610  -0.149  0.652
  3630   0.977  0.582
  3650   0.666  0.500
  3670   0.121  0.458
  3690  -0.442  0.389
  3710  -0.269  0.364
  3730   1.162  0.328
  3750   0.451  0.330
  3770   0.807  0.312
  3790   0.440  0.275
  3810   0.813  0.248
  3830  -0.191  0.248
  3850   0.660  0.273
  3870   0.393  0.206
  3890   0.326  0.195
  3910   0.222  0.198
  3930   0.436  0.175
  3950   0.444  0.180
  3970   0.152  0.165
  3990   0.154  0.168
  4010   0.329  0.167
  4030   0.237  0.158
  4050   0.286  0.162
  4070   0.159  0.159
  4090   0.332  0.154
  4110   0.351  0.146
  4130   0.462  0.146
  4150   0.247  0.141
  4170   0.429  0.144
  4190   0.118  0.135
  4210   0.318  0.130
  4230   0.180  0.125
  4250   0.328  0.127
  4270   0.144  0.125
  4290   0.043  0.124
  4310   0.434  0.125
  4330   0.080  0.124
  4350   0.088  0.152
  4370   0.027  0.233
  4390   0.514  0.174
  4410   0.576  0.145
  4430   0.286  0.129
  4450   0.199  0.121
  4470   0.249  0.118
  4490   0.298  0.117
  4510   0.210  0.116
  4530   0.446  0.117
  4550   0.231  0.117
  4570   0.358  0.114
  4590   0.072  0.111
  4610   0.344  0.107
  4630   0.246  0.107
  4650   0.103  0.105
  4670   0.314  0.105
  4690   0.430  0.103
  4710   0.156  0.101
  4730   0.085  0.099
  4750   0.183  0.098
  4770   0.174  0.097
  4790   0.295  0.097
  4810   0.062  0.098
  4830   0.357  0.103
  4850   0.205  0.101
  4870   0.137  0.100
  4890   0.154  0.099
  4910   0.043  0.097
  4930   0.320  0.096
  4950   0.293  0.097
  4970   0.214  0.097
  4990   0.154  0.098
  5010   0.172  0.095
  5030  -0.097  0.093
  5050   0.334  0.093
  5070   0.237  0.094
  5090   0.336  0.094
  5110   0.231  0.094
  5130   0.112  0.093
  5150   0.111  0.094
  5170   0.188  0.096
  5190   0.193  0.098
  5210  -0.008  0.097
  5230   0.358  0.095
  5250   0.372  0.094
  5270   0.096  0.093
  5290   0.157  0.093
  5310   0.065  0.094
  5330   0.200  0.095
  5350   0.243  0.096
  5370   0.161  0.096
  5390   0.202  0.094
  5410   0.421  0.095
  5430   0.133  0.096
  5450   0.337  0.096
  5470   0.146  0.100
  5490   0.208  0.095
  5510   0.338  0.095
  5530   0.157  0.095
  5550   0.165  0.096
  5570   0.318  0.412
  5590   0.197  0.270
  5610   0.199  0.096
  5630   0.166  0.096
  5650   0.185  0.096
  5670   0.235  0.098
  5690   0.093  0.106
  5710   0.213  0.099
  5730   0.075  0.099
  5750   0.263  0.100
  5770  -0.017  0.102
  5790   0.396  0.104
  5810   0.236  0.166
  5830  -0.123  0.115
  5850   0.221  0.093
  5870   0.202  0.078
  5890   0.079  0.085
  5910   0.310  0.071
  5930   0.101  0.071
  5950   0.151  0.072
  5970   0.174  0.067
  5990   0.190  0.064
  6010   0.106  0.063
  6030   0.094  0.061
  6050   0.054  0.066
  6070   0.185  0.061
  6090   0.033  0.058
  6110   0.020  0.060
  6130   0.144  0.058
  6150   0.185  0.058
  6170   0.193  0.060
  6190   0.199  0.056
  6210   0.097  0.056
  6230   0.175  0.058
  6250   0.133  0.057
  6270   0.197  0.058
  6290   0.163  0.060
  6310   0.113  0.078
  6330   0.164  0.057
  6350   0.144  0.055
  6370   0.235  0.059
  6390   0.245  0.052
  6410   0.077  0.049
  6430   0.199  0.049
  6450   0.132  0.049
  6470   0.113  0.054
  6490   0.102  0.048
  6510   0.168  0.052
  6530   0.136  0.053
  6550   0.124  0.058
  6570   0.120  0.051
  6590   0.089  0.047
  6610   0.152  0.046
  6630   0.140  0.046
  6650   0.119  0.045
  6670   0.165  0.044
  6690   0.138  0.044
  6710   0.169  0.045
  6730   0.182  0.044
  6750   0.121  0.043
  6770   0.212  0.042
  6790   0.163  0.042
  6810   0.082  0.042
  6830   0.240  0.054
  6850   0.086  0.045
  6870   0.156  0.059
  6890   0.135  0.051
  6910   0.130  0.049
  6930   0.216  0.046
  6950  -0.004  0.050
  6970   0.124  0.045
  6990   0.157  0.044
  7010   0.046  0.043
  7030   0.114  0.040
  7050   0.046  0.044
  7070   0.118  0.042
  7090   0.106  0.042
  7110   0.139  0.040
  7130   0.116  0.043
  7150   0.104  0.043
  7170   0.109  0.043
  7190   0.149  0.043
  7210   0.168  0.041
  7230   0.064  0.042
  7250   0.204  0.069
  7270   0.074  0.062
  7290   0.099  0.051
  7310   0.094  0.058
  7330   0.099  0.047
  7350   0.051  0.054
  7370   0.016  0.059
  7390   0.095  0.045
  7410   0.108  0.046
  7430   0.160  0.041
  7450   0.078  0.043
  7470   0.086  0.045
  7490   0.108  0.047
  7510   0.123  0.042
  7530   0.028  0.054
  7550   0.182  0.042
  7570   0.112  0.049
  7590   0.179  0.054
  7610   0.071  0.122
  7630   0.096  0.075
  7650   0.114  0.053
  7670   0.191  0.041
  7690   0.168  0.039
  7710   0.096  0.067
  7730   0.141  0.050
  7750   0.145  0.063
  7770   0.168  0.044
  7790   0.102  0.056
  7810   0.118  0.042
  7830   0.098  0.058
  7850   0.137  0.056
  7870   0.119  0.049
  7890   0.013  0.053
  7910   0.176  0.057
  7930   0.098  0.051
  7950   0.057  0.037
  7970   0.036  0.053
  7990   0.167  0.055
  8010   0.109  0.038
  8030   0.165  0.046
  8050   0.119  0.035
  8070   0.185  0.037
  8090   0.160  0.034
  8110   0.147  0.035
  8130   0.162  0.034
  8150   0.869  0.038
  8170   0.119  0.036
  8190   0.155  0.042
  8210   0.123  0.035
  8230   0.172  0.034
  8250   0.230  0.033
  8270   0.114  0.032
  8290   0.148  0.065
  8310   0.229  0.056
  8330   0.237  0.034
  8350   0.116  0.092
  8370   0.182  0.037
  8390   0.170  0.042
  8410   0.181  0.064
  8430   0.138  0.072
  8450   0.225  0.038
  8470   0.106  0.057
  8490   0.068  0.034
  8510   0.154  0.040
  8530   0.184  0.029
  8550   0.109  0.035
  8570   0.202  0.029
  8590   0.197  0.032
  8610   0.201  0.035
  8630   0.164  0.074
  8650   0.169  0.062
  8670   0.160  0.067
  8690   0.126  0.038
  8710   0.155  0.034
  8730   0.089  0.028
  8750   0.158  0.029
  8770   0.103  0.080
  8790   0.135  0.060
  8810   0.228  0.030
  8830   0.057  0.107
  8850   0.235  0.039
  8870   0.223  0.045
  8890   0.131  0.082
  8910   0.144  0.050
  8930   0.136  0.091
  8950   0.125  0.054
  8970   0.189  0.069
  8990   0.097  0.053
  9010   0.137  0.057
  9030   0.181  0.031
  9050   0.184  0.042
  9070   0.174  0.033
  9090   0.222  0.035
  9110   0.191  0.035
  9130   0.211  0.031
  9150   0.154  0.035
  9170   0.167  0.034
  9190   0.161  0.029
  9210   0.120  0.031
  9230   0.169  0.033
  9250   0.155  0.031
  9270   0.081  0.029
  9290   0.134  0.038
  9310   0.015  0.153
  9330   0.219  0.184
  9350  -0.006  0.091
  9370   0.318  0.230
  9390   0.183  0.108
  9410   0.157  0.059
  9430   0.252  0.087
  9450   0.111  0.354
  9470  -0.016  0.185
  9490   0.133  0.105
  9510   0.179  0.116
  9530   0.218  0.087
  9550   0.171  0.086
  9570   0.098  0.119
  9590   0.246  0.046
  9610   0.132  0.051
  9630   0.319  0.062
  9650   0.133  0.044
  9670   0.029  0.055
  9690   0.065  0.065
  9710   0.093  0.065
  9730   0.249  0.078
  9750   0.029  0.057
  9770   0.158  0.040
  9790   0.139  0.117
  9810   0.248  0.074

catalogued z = 1.186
